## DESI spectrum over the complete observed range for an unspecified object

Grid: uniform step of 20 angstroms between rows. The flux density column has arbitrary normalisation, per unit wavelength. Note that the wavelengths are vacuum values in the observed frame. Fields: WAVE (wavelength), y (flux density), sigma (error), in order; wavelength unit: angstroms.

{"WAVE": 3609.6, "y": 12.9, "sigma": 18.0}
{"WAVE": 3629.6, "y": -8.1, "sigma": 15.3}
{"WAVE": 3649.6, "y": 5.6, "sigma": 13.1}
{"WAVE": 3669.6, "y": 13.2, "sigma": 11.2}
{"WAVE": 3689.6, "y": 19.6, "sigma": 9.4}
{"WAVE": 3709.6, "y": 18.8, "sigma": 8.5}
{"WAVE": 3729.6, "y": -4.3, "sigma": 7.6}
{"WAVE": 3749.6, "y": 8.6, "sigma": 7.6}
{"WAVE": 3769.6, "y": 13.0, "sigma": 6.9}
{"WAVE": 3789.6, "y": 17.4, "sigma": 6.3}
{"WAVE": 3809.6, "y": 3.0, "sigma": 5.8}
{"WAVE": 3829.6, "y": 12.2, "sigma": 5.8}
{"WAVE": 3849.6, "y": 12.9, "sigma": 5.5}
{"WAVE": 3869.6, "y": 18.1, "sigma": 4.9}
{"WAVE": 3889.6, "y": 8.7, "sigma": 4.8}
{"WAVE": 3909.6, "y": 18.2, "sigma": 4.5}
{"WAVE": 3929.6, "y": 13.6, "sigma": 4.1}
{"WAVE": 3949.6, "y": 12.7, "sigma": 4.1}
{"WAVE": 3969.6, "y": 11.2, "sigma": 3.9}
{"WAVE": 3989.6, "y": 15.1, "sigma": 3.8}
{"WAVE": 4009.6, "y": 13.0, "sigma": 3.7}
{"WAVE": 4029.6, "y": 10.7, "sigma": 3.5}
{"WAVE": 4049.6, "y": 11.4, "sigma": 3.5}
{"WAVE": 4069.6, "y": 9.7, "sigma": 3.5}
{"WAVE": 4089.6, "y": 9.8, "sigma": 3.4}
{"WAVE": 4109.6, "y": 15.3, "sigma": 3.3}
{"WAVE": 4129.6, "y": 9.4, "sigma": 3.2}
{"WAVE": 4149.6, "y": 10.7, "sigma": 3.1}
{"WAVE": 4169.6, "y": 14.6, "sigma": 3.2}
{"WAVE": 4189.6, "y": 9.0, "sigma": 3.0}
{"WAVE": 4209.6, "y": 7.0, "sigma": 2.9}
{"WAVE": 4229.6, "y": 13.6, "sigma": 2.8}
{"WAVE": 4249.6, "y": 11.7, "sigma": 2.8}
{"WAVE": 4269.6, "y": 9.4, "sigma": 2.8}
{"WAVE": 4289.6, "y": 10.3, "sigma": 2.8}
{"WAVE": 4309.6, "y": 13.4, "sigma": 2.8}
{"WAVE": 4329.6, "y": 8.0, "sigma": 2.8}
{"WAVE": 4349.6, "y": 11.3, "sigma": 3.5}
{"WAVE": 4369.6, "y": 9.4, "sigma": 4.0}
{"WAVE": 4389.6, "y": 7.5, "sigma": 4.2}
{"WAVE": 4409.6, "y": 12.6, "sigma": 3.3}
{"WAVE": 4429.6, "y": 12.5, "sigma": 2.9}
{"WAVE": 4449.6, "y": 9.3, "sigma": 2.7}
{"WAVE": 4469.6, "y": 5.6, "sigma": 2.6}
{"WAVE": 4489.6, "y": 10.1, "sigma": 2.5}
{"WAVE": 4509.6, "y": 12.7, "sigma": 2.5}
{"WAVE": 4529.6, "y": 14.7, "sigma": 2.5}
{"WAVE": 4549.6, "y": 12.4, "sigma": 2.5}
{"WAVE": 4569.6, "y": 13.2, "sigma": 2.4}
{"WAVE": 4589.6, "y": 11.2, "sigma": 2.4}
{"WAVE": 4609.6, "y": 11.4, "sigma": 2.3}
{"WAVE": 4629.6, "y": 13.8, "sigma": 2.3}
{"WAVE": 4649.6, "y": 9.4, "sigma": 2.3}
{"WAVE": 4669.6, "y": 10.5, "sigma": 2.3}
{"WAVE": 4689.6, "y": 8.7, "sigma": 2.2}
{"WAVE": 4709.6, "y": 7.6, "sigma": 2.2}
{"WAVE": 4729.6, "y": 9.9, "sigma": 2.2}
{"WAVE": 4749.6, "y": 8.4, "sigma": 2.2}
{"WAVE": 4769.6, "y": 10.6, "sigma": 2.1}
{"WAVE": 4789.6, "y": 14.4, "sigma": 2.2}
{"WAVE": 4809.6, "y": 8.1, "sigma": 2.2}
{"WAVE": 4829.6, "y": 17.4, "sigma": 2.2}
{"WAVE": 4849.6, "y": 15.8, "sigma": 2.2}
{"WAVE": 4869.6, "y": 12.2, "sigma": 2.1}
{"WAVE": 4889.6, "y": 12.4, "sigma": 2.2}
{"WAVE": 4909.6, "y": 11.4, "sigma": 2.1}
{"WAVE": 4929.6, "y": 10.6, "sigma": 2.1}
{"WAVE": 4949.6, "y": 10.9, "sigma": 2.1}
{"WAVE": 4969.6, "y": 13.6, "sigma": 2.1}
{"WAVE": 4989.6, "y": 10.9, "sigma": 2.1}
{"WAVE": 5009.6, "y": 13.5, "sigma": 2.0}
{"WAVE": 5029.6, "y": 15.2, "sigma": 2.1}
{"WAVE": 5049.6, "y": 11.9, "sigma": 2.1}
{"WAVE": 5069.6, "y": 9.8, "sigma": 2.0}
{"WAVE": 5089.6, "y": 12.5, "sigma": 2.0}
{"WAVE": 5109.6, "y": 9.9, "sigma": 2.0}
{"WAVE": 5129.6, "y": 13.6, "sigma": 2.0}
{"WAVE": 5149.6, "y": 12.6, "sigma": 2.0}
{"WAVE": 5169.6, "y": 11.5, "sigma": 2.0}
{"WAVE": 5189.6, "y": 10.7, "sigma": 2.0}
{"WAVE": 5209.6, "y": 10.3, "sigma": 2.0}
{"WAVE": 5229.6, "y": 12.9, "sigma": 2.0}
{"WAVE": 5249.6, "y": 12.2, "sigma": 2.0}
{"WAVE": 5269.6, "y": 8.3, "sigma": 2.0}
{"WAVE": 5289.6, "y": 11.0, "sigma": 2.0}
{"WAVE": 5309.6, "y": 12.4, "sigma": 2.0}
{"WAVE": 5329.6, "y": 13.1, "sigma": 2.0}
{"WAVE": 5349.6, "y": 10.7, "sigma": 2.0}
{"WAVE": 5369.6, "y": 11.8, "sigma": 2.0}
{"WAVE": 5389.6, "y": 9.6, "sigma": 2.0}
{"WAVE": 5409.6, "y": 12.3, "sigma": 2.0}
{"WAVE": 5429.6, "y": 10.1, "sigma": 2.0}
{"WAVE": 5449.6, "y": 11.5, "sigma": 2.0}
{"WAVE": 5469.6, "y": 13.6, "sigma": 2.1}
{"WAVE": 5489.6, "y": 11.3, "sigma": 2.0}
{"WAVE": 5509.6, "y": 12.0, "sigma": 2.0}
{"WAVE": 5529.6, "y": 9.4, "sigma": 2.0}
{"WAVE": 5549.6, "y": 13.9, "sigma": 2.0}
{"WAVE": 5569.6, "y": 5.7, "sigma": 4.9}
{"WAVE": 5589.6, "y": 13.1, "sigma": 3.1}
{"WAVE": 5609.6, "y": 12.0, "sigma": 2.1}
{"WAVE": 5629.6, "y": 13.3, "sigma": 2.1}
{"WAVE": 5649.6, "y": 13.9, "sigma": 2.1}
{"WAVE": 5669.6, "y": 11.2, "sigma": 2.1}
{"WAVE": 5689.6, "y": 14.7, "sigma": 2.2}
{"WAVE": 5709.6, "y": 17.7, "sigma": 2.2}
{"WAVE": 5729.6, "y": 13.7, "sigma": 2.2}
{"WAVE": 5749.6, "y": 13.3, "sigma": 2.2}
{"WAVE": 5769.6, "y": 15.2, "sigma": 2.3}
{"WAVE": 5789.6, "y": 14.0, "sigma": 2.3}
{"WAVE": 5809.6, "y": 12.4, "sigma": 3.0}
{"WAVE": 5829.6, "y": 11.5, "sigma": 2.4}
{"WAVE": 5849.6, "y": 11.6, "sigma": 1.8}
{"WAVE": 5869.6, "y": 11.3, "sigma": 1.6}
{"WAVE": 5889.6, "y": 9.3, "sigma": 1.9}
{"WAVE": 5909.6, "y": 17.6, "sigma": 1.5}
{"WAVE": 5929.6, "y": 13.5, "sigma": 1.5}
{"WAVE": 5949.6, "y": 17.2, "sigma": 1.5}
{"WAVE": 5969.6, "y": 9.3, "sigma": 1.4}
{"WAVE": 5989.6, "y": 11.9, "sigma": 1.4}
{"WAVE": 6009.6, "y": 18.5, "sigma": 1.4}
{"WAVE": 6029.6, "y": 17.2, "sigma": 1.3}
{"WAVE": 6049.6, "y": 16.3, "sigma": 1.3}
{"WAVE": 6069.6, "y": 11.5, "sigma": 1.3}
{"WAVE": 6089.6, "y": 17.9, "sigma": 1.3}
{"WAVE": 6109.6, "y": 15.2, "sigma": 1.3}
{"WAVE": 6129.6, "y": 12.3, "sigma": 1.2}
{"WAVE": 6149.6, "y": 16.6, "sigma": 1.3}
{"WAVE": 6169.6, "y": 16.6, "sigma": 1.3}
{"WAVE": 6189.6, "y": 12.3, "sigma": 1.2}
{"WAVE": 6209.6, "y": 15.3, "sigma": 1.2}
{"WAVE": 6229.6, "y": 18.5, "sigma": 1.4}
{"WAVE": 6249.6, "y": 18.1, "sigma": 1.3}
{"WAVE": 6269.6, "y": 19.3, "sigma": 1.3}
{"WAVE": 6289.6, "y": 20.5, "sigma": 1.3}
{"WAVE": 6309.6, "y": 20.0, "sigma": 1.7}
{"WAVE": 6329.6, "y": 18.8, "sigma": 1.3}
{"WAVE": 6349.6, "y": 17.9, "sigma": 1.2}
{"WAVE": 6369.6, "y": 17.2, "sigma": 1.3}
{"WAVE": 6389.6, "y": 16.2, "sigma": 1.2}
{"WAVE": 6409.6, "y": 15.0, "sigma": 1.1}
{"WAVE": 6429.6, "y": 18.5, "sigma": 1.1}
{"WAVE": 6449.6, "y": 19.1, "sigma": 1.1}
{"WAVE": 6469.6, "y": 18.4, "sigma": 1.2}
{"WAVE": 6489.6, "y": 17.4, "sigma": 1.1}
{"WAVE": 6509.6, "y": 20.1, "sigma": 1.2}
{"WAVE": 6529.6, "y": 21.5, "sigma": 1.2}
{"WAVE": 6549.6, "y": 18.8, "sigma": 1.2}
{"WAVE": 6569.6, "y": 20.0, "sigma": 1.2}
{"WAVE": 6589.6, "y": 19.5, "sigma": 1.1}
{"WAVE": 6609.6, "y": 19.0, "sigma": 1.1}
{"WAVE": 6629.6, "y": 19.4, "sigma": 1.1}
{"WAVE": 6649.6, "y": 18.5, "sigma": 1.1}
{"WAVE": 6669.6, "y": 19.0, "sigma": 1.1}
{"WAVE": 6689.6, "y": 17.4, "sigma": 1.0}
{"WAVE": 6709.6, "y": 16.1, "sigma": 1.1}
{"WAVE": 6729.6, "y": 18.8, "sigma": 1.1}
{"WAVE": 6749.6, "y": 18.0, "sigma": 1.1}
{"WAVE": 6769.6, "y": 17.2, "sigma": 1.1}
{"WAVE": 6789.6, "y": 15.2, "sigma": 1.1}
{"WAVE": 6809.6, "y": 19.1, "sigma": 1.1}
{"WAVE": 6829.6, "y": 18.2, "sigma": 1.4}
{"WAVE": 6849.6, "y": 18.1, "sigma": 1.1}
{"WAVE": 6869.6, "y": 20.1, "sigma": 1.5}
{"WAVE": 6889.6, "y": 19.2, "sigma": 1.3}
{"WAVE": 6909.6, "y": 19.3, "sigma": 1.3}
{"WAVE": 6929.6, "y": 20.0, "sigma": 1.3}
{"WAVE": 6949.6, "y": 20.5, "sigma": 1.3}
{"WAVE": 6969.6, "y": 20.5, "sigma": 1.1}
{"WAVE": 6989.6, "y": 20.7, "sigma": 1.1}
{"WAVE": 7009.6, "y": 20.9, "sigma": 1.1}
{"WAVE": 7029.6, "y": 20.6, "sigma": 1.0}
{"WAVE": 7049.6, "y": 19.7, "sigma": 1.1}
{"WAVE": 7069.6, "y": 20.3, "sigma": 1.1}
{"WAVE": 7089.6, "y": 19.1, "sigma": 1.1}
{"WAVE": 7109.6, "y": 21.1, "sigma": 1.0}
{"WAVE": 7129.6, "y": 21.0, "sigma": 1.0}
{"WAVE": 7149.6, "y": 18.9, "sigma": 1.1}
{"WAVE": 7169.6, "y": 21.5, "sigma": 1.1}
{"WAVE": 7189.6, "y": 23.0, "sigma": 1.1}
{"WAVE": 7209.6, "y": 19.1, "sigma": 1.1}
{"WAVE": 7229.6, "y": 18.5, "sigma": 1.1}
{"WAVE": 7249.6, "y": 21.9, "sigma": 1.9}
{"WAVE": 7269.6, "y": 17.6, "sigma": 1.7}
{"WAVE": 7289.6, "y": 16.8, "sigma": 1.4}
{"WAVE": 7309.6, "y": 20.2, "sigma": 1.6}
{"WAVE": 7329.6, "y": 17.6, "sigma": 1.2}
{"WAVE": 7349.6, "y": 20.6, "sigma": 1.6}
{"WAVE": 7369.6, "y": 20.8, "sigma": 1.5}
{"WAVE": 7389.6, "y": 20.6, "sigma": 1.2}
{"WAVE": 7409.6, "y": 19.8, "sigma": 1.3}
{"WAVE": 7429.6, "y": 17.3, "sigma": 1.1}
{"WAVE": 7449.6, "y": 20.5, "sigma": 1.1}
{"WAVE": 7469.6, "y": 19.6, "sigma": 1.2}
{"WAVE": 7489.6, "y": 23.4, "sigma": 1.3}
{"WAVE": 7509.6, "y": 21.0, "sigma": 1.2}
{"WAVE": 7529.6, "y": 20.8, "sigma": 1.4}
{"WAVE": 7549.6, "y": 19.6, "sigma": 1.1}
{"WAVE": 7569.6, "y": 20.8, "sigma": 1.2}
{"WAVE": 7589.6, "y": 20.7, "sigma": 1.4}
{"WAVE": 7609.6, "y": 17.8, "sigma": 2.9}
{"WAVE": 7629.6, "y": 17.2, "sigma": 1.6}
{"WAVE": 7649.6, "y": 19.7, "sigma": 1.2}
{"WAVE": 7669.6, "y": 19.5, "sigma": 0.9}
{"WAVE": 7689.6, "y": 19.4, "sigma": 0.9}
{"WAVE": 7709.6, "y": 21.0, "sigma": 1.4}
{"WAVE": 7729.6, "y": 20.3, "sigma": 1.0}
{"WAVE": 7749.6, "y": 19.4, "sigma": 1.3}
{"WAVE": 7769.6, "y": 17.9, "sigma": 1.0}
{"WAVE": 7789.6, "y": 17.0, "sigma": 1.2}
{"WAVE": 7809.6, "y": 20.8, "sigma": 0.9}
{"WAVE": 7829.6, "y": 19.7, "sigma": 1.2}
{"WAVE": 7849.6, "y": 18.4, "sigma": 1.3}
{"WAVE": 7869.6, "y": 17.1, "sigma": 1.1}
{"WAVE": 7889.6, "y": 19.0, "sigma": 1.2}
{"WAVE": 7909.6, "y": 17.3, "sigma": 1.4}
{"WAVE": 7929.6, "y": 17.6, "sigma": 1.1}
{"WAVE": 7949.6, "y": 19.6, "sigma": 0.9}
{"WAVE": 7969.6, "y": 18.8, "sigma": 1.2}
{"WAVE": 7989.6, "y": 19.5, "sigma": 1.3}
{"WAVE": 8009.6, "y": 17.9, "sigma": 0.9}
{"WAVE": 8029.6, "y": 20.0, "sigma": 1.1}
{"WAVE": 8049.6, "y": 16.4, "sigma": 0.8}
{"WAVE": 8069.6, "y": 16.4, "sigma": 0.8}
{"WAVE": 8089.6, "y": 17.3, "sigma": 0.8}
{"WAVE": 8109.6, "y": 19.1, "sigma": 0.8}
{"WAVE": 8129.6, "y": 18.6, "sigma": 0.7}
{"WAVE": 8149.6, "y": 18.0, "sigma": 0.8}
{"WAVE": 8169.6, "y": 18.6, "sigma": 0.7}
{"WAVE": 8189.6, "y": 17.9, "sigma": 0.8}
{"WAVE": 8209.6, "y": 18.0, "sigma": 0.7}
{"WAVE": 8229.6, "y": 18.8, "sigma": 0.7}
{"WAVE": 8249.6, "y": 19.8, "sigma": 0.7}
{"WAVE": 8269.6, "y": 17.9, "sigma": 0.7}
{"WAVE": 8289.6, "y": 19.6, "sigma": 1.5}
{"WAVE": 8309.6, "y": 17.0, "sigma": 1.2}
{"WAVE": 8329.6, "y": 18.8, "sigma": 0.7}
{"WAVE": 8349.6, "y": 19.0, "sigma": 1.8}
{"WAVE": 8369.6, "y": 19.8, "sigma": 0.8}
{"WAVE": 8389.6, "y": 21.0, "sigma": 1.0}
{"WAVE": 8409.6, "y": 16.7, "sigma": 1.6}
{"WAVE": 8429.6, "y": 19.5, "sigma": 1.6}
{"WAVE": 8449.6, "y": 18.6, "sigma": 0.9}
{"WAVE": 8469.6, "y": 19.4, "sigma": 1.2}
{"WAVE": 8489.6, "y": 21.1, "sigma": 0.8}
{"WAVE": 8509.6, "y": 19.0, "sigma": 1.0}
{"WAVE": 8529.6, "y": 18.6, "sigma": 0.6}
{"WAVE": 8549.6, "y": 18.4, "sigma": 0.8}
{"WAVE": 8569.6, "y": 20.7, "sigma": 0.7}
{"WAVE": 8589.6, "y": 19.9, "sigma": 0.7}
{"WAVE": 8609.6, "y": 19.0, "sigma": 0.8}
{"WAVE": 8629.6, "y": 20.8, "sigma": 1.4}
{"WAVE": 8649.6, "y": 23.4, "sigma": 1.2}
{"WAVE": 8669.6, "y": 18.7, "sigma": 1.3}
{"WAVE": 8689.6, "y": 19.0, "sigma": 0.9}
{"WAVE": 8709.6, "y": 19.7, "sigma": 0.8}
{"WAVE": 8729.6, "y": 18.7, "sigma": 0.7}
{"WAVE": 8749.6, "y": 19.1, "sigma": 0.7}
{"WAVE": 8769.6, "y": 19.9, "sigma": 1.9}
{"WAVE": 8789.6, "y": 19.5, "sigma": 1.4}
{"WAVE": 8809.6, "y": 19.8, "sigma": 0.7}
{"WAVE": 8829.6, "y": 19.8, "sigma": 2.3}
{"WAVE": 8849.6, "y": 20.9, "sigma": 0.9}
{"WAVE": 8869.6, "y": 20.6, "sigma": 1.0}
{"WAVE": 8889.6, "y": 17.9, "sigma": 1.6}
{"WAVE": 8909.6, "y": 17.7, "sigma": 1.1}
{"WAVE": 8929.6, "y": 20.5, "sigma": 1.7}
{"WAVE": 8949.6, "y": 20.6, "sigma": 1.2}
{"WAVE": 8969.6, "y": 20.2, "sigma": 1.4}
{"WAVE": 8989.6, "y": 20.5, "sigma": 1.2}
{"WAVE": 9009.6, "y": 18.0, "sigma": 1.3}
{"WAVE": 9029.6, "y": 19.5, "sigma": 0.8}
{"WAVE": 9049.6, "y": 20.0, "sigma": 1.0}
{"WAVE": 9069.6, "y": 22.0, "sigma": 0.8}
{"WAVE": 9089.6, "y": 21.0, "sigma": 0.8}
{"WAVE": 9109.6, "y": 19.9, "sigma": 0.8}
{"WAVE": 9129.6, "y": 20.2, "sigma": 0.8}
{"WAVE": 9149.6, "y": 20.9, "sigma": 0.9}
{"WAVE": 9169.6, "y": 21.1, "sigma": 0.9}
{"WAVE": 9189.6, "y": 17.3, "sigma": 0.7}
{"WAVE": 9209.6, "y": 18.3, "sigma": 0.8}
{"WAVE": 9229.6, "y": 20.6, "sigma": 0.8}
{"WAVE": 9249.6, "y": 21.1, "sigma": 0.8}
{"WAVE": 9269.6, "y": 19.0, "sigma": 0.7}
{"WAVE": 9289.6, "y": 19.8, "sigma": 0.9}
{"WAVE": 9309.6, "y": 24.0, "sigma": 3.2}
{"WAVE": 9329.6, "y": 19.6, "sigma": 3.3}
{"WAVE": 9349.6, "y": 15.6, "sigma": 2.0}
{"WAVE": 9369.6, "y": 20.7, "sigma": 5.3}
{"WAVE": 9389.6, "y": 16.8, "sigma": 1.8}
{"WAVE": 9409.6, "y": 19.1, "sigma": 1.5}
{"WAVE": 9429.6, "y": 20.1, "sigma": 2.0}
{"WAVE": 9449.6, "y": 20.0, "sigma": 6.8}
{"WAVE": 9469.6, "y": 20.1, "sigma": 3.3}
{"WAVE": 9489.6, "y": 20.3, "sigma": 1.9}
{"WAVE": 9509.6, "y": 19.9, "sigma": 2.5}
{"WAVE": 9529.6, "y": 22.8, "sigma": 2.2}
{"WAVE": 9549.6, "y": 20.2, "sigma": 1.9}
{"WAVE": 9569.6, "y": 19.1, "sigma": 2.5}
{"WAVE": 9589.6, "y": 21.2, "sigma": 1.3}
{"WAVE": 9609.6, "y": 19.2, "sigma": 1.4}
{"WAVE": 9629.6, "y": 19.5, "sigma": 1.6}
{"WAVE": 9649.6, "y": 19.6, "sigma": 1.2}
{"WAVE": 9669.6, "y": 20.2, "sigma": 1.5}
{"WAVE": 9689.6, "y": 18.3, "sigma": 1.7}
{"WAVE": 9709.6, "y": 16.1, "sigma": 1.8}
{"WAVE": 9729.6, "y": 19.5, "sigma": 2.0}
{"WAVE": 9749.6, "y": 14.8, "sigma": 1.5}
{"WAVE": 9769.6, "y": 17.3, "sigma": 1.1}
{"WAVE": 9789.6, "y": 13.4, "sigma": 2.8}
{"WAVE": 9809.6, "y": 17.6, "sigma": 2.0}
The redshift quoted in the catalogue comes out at 0.559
